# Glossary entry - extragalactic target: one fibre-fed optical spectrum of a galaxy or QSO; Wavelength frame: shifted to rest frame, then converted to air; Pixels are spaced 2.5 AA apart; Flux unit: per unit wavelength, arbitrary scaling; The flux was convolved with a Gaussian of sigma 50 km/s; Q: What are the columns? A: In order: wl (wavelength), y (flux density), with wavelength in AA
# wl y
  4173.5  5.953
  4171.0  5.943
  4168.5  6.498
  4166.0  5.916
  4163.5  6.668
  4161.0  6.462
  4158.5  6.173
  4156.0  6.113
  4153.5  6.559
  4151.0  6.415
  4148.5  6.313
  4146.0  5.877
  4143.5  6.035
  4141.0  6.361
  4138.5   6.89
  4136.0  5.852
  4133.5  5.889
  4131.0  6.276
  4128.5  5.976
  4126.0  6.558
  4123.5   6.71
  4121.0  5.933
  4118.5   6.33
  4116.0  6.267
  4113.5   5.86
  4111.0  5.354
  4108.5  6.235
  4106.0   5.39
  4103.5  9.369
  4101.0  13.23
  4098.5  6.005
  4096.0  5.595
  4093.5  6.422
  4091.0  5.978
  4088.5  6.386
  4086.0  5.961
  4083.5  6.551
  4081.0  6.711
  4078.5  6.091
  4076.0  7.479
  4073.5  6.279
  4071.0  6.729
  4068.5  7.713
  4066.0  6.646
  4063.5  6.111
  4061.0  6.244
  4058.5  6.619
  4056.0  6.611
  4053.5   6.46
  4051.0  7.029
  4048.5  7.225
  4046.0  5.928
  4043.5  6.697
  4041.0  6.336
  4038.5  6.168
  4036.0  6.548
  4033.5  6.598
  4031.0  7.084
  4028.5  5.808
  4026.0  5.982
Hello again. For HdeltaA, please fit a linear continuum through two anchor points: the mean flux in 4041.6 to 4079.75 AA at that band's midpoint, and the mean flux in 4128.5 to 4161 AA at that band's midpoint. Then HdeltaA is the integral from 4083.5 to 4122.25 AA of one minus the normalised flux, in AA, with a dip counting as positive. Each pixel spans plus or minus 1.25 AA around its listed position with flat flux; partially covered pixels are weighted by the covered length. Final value -1.5 AA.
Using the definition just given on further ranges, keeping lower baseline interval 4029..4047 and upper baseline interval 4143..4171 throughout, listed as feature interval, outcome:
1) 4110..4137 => 0.9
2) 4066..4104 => -3.9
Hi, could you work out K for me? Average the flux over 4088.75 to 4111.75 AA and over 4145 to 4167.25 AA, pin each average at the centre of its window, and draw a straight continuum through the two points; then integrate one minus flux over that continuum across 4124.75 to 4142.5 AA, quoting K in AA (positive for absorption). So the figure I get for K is 0.9 AA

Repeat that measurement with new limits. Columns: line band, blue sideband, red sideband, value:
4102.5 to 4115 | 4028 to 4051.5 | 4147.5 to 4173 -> 0.1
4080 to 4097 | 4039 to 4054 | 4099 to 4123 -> 1.6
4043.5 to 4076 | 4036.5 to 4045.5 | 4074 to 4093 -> -1.3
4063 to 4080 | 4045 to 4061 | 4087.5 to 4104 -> 0.6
